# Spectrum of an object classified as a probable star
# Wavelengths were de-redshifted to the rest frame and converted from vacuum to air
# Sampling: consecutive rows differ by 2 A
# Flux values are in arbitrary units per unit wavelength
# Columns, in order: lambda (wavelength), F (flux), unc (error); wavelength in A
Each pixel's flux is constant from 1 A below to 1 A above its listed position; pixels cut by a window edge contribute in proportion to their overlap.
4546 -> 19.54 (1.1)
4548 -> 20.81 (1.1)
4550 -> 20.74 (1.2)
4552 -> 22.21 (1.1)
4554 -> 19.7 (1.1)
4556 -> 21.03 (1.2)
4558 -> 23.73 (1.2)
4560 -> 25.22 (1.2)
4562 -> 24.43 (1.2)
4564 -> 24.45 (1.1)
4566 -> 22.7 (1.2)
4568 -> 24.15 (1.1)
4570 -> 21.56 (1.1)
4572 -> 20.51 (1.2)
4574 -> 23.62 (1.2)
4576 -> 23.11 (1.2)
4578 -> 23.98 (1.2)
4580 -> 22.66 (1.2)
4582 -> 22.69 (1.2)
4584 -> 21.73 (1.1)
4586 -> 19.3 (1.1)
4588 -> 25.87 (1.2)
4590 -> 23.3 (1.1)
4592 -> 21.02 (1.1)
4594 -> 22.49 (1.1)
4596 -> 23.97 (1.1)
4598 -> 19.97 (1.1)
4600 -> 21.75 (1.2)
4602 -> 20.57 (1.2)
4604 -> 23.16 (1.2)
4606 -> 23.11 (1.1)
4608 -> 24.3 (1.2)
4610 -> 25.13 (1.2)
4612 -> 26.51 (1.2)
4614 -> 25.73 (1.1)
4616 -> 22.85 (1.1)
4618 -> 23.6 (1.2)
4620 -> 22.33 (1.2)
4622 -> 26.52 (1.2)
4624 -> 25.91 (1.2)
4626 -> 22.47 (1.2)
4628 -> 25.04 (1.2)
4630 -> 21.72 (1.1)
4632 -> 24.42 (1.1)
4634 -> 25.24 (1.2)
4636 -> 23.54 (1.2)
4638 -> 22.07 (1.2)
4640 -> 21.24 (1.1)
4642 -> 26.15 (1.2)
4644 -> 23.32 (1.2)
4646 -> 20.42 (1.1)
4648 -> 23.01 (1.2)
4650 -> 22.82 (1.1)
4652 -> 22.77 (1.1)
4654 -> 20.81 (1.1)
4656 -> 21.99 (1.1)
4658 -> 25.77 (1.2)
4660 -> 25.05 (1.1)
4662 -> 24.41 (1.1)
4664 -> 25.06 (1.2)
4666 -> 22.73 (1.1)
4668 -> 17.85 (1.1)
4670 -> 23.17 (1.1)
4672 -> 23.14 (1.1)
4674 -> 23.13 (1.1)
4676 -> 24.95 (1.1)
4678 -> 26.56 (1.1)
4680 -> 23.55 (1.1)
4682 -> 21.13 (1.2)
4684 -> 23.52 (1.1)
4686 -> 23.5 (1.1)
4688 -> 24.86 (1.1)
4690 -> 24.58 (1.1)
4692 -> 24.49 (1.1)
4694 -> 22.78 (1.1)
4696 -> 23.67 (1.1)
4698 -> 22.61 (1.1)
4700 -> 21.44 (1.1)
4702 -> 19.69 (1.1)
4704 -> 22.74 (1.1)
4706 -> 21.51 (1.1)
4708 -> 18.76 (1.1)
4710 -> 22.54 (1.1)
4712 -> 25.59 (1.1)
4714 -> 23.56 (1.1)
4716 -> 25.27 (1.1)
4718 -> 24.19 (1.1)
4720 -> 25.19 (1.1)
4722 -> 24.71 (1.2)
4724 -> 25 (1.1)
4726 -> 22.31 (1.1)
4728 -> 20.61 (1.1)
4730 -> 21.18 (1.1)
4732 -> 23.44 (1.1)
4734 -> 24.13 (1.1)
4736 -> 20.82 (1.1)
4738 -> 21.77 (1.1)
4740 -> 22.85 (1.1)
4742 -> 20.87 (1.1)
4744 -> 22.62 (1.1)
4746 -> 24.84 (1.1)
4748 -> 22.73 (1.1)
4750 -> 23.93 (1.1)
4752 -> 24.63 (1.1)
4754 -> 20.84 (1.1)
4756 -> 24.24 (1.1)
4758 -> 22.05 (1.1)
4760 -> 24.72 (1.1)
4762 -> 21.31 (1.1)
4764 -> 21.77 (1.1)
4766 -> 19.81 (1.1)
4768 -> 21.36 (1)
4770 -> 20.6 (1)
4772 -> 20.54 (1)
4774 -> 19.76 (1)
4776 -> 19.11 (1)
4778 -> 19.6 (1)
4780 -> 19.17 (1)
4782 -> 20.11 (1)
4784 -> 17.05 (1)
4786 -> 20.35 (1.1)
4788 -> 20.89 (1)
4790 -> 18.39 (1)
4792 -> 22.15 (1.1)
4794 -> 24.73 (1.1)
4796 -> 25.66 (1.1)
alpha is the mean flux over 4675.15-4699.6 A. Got 23.8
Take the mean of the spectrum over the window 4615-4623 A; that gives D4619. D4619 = 23.8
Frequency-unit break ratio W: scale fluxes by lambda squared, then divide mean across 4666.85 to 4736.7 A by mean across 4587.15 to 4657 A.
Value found 1.02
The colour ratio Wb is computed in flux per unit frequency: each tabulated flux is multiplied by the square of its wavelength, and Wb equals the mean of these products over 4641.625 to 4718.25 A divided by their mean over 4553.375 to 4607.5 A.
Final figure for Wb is 1.07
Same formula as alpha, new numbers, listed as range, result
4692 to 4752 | 22.9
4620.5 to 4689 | 23.5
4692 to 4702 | 22.5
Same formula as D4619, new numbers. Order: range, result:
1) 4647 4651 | 22.9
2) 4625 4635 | 23.8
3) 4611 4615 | 26.1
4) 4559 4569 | 24.2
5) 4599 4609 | 22.6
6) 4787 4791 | 19.6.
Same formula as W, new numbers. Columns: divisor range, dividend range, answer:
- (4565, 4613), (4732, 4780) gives 1.03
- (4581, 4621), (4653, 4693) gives 1.06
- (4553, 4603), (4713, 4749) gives 1.10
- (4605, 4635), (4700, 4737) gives 0.98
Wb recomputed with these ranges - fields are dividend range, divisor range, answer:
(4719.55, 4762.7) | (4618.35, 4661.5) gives 1.02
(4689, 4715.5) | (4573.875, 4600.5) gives 1.06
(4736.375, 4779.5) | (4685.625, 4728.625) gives 0.96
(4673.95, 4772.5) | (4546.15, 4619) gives 1.07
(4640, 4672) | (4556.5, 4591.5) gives 1.03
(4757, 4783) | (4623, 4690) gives 0.93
